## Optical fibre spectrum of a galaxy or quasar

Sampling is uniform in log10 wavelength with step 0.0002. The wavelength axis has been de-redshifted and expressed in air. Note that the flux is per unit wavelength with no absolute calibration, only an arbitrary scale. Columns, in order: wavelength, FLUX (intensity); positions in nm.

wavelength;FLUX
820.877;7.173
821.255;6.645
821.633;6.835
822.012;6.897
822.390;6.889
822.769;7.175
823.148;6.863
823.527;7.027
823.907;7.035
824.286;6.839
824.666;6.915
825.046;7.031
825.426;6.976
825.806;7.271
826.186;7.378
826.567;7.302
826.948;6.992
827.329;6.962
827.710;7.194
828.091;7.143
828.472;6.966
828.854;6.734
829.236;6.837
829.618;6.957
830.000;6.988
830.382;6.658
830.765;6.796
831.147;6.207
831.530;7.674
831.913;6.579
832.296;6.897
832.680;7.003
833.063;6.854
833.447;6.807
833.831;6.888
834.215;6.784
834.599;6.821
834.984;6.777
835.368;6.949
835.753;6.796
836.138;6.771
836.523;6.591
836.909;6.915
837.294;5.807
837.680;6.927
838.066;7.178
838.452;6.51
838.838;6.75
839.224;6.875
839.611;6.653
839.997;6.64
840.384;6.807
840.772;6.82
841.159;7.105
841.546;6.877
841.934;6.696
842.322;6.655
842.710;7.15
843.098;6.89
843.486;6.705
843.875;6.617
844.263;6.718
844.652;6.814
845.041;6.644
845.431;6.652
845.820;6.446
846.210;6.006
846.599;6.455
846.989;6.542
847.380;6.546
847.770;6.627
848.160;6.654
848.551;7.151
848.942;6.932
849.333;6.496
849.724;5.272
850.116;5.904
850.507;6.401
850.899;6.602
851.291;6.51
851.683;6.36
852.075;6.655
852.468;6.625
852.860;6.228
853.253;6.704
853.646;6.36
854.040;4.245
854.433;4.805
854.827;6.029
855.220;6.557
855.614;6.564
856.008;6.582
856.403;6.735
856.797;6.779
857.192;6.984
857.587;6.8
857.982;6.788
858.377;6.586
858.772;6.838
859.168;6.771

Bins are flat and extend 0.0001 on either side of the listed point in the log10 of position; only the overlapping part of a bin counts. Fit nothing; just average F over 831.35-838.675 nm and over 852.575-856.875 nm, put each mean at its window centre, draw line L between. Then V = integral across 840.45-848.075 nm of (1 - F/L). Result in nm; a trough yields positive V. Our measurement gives -0.22 nm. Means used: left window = 6.82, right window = 6.14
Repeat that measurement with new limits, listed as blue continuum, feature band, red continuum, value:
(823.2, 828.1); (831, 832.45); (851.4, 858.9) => 0.02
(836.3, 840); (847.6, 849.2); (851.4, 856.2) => -0.13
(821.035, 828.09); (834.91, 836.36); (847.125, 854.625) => -0.03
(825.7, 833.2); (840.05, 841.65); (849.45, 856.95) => -0.07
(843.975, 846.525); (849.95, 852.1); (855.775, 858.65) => 0.08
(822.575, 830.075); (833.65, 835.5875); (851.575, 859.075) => 0.00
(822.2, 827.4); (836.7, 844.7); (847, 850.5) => -0.14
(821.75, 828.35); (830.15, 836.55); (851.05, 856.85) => -0.01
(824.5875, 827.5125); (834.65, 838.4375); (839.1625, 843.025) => 0.10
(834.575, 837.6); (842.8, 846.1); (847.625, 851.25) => -0.07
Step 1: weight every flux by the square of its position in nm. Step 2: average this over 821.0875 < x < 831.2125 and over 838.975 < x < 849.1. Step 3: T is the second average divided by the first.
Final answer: 1.01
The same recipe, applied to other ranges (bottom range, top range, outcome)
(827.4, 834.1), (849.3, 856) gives 0.94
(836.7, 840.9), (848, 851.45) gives 0.98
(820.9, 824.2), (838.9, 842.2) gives 1.02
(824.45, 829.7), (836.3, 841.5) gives 0.98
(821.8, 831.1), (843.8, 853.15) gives 0.98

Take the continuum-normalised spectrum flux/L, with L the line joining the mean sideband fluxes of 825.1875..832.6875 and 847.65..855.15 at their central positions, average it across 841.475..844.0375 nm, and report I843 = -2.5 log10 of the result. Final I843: -0.044 mag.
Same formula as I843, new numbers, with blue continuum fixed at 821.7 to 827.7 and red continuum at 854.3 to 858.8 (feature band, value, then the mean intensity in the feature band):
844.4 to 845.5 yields 0.00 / 6.71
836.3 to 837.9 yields 0.04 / 6.57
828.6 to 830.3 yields 0.01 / 6.87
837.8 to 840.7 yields 0.00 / 6.78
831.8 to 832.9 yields 0.01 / 6.85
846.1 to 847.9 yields 0.04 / 6.45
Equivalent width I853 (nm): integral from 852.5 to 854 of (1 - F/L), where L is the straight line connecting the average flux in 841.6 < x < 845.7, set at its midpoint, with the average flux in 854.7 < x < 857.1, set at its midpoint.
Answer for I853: 0.09 nm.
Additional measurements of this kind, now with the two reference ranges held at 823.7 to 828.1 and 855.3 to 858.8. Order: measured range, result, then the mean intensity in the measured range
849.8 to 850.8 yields 0.10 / 6.09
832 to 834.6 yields 0.05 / 6.86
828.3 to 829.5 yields 0.03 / 6.85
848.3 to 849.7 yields 0.03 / 6.66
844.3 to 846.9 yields 0.13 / 6.52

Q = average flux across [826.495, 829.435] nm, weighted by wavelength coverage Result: 7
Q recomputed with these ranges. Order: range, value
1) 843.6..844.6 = 6.69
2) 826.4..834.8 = 6.91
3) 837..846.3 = 6.72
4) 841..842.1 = 6.89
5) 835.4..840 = 6.71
